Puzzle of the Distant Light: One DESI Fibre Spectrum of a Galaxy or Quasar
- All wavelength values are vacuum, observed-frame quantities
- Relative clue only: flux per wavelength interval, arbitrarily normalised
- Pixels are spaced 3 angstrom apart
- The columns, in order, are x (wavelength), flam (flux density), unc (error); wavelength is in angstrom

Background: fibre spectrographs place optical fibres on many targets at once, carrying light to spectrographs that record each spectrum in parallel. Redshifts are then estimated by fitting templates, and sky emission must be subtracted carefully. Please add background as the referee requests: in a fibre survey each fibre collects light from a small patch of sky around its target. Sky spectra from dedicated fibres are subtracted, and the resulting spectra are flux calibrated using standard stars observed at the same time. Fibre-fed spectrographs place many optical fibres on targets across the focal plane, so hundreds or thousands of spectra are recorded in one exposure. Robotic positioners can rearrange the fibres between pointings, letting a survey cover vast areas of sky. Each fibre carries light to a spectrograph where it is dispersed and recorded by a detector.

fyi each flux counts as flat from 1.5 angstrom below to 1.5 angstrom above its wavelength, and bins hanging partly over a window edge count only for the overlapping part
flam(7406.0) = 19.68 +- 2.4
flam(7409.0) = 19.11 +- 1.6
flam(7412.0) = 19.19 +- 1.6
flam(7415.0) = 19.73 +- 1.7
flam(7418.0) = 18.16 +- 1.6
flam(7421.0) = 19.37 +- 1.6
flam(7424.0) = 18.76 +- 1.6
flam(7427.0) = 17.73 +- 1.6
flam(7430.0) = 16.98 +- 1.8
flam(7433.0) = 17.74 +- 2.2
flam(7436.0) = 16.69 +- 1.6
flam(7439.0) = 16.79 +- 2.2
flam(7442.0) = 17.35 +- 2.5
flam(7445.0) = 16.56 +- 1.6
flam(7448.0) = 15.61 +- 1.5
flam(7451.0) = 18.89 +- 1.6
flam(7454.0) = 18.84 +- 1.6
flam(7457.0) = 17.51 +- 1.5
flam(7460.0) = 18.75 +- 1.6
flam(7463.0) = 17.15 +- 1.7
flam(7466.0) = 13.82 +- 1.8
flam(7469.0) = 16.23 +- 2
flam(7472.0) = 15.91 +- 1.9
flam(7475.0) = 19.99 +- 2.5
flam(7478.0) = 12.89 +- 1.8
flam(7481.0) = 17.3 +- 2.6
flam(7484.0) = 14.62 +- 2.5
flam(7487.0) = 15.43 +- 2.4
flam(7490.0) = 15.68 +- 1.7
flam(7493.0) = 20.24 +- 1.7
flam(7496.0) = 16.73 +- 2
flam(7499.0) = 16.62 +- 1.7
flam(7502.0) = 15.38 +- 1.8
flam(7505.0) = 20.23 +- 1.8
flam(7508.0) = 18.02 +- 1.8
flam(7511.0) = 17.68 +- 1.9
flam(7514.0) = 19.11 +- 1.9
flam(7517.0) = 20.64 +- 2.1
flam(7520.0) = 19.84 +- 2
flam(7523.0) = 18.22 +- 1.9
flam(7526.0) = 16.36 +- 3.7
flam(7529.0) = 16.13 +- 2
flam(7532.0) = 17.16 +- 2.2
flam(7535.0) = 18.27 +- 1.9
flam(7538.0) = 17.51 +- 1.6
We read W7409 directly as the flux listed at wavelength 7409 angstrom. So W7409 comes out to 19.11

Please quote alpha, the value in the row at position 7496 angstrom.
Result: 16.73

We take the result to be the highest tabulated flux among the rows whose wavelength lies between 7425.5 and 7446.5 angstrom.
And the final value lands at 17.74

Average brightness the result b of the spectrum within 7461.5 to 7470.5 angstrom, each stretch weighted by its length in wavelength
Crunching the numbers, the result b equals 15.7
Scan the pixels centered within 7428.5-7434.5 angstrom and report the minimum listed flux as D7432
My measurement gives 16.98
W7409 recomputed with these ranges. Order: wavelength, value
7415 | 19.73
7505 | 20.23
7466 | 13.82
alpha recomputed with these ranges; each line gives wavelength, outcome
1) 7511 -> 17.68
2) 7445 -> 16.56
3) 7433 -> 17.74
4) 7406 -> 19.68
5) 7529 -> 16.13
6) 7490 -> 15.68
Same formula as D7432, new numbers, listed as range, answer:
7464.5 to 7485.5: 12.89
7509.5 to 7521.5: 17.68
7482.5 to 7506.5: 14.62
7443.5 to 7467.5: 13.82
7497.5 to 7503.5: 15.38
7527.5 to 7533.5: 16.13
